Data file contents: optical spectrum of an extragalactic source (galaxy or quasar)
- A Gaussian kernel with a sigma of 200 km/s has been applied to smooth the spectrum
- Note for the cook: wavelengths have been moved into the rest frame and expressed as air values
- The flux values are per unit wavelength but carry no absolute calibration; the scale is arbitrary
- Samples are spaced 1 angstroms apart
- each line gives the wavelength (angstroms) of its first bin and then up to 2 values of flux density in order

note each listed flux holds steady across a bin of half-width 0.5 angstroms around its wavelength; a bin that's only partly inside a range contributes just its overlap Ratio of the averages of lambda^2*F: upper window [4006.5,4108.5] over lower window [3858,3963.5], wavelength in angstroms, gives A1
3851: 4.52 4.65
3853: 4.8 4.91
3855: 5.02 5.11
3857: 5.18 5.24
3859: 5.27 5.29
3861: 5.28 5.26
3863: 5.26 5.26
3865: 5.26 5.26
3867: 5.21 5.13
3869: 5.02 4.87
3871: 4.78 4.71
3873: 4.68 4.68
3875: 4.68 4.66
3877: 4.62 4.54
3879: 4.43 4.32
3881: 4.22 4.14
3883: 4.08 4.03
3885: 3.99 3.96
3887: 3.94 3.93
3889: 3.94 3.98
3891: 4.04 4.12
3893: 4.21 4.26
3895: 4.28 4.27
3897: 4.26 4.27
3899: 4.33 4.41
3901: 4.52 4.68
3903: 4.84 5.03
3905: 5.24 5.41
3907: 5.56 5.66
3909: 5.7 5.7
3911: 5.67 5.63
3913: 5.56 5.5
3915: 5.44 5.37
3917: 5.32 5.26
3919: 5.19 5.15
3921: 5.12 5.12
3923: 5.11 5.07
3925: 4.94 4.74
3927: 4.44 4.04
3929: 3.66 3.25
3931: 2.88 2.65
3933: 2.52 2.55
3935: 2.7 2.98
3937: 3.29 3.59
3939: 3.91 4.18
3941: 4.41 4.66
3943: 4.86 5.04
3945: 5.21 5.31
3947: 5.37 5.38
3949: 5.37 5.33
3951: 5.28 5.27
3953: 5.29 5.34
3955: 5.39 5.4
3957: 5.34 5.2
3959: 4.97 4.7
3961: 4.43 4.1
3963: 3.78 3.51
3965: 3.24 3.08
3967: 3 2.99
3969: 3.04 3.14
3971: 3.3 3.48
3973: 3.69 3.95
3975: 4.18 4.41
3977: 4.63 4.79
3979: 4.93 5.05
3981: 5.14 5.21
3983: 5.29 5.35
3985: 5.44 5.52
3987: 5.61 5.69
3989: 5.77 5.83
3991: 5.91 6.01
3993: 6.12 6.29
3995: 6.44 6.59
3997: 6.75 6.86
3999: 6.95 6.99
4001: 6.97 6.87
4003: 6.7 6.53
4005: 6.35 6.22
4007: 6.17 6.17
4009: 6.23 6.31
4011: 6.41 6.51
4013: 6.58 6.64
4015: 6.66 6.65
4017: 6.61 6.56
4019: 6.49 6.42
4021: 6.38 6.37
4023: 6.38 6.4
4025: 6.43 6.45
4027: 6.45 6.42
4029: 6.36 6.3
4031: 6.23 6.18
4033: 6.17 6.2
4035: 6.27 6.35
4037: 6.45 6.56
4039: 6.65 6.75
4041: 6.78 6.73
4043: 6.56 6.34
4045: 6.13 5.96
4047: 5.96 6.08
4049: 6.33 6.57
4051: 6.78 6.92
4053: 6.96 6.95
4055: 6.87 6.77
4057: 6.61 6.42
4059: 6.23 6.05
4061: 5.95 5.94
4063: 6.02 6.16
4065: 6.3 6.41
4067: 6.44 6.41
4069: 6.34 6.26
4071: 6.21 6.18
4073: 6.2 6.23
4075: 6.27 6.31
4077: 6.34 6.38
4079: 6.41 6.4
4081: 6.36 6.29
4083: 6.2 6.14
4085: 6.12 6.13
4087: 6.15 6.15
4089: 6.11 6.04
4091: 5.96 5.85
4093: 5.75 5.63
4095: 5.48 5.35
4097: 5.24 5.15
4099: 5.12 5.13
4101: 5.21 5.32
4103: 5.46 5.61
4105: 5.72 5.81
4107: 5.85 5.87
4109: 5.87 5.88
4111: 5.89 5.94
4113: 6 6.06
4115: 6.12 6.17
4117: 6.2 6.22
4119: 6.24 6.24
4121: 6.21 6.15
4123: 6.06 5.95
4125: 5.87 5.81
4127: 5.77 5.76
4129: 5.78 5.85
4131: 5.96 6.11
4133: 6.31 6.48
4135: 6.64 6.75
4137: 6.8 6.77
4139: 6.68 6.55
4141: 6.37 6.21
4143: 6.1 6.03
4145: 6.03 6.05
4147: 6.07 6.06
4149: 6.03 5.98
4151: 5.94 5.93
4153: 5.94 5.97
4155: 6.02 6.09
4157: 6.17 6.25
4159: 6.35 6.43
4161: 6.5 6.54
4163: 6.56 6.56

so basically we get 1.4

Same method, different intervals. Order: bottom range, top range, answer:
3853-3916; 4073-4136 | 1.39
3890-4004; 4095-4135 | 1.31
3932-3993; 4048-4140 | 1.44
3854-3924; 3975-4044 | 1.36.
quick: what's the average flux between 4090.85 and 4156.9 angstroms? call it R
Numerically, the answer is 5.96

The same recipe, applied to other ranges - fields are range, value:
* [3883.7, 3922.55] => 4.8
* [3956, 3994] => 4.62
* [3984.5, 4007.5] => 6.29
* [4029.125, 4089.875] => 6.35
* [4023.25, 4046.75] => 6.39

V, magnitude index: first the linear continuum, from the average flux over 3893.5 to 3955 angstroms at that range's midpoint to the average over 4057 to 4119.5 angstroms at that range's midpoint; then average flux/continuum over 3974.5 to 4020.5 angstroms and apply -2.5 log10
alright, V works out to -0.15 mag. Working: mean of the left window 4.68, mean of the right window 6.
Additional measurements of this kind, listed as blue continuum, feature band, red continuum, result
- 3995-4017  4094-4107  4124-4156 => 0.160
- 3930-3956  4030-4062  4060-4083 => -0.098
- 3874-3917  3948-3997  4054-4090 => 0.111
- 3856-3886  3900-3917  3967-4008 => -0.068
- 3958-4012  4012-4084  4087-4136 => -0.154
